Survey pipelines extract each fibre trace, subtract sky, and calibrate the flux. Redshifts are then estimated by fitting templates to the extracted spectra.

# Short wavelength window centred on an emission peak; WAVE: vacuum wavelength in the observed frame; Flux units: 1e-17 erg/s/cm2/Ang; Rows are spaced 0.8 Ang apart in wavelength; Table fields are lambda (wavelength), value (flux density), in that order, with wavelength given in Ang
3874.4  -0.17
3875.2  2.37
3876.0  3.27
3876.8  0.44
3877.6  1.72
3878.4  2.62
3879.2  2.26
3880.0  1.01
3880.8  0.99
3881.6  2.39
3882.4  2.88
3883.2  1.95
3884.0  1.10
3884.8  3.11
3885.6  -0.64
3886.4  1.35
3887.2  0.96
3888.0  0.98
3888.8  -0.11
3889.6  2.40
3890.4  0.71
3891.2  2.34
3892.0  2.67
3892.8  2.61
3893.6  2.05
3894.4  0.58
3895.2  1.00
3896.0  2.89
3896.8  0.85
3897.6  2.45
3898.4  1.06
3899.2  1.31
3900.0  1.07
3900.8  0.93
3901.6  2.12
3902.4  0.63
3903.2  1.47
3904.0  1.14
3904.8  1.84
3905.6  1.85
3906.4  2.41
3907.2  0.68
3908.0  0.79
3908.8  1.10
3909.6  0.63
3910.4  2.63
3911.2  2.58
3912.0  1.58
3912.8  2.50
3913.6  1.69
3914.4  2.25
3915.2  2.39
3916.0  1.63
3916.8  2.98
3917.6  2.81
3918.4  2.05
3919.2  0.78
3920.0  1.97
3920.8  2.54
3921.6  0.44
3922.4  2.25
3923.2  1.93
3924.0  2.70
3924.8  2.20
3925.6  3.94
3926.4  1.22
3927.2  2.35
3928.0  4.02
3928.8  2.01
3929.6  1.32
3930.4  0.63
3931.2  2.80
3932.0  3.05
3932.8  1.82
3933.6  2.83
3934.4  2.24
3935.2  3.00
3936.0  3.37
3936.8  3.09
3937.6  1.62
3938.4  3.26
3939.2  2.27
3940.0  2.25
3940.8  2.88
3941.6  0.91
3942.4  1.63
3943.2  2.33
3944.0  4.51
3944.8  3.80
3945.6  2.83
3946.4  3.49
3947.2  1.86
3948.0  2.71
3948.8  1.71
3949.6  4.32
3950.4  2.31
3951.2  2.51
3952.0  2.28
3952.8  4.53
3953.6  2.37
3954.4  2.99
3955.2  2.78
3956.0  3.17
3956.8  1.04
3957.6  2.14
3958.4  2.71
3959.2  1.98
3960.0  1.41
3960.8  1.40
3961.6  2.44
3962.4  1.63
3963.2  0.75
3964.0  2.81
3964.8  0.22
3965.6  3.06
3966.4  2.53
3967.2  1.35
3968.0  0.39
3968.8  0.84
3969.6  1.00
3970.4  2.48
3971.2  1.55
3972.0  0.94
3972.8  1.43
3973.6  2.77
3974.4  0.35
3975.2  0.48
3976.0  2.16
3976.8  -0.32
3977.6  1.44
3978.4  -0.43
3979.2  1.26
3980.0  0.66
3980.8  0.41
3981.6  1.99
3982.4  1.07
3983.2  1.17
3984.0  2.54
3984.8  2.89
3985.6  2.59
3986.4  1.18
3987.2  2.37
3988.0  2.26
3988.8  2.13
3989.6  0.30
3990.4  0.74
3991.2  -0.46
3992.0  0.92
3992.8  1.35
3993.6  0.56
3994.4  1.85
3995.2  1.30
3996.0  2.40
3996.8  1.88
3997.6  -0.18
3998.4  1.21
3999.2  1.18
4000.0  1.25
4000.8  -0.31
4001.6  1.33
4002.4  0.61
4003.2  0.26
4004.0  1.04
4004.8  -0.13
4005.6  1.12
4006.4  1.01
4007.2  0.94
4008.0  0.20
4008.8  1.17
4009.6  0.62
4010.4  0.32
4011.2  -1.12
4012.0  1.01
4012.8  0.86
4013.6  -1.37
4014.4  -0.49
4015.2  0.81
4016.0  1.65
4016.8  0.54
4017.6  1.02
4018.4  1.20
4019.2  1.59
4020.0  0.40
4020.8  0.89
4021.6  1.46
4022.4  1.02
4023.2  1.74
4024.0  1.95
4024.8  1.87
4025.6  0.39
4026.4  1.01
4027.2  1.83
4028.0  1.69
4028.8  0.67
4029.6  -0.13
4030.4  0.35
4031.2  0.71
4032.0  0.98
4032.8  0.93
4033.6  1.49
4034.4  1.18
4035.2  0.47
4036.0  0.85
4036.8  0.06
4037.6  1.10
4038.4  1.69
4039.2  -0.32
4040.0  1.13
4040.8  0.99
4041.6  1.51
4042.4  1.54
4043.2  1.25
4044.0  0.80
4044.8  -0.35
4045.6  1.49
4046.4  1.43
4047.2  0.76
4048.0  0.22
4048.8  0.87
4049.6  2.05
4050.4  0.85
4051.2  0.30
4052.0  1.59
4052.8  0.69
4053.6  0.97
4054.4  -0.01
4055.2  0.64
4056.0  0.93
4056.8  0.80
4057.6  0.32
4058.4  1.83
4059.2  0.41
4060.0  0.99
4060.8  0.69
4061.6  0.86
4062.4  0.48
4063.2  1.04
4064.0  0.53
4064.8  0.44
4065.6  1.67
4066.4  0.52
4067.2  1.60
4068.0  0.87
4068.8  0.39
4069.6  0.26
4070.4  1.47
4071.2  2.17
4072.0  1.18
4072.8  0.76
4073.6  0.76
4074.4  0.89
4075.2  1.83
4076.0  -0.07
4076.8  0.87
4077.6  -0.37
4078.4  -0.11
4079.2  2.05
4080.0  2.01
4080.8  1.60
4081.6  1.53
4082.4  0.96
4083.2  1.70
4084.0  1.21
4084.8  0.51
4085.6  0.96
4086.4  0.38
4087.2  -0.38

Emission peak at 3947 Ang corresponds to C IV 1549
